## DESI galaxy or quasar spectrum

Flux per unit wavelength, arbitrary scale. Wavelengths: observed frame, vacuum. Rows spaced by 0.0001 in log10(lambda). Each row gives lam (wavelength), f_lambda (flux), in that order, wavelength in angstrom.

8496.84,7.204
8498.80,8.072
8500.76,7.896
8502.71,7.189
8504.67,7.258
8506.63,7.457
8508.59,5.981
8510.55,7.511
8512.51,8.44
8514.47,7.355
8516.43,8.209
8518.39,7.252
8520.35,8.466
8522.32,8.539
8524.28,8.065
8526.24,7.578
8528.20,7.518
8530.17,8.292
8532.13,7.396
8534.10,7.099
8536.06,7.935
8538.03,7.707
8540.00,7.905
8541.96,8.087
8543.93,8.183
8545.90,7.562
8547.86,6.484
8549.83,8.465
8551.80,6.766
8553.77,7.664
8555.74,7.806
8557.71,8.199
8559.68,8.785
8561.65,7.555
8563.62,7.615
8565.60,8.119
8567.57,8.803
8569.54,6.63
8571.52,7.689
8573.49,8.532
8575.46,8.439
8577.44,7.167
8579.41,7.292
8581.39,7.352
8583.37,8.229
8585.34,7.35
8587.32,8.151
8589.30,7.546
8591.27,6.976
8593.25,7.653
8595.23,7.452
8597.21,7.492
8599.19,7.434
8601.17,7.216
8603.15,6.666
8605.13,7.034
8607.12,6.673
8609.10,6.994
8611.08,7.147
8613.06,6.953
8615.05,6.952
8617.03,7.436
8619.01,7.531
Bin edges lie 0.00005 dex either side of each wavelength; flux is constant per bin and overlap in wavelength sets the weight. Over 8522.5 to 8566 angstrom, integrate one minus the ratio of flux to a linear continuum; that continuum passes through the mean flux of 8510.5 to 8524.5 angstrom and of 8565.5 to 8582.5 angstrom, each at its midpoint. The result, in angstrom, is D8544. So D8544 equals 0.7 angstrom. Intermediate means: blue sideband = 8.01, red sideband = 7.77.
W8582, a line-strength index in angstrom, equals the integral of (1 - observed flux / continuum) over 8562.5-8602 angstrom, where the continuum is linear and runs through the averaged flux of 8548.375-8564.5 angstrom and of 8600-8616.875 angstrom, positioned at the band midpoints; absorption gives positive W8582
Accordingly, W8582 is -1.4 angstrom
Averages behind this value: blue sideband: 7.82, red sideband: 6.98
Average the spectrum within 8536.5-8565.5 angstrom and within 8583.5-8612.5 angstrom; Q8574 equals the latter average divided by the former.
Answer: 0.9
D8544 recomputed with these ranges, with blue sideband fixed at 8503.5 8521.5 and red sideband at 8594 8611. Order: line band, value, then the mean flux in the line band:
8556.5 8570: -1.28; 8.01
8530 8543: -0.54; 7.74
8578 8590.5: -0.71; 7.63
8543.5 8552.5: -0.11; 7.47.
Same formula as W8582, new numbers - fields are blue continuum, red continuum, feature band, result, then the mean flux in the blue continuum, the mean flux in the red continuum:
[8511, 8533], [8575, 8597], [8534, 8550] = 0.2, 7.91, 7.58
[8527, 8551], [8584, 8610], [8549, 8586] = -1.5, 7.71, 7.29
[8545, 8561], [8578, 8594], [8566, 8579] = -0.4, 7.72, 7.56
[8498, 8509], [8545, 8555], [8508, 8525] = -1.0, 7.37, 7.4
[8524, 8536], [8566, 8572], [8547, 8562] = 0.0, 7.66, 7.75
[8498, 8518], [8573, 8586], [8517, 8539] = -0.7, 7.52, 7.75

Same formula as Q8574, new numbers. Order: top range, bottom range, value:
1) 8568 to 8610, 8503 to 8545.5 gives 0.97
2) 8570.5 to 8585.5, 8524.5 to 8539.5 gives 1.01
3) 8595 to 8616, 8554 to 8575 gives 0.89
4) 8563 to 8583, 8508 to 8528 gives 1.00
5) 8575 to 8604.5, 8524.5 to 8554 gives 0.98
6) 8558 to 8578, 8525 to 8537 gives 1.04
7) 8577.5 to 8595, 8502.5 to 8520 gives 1.01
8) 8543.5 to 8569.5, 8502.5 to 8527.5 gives 1.02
